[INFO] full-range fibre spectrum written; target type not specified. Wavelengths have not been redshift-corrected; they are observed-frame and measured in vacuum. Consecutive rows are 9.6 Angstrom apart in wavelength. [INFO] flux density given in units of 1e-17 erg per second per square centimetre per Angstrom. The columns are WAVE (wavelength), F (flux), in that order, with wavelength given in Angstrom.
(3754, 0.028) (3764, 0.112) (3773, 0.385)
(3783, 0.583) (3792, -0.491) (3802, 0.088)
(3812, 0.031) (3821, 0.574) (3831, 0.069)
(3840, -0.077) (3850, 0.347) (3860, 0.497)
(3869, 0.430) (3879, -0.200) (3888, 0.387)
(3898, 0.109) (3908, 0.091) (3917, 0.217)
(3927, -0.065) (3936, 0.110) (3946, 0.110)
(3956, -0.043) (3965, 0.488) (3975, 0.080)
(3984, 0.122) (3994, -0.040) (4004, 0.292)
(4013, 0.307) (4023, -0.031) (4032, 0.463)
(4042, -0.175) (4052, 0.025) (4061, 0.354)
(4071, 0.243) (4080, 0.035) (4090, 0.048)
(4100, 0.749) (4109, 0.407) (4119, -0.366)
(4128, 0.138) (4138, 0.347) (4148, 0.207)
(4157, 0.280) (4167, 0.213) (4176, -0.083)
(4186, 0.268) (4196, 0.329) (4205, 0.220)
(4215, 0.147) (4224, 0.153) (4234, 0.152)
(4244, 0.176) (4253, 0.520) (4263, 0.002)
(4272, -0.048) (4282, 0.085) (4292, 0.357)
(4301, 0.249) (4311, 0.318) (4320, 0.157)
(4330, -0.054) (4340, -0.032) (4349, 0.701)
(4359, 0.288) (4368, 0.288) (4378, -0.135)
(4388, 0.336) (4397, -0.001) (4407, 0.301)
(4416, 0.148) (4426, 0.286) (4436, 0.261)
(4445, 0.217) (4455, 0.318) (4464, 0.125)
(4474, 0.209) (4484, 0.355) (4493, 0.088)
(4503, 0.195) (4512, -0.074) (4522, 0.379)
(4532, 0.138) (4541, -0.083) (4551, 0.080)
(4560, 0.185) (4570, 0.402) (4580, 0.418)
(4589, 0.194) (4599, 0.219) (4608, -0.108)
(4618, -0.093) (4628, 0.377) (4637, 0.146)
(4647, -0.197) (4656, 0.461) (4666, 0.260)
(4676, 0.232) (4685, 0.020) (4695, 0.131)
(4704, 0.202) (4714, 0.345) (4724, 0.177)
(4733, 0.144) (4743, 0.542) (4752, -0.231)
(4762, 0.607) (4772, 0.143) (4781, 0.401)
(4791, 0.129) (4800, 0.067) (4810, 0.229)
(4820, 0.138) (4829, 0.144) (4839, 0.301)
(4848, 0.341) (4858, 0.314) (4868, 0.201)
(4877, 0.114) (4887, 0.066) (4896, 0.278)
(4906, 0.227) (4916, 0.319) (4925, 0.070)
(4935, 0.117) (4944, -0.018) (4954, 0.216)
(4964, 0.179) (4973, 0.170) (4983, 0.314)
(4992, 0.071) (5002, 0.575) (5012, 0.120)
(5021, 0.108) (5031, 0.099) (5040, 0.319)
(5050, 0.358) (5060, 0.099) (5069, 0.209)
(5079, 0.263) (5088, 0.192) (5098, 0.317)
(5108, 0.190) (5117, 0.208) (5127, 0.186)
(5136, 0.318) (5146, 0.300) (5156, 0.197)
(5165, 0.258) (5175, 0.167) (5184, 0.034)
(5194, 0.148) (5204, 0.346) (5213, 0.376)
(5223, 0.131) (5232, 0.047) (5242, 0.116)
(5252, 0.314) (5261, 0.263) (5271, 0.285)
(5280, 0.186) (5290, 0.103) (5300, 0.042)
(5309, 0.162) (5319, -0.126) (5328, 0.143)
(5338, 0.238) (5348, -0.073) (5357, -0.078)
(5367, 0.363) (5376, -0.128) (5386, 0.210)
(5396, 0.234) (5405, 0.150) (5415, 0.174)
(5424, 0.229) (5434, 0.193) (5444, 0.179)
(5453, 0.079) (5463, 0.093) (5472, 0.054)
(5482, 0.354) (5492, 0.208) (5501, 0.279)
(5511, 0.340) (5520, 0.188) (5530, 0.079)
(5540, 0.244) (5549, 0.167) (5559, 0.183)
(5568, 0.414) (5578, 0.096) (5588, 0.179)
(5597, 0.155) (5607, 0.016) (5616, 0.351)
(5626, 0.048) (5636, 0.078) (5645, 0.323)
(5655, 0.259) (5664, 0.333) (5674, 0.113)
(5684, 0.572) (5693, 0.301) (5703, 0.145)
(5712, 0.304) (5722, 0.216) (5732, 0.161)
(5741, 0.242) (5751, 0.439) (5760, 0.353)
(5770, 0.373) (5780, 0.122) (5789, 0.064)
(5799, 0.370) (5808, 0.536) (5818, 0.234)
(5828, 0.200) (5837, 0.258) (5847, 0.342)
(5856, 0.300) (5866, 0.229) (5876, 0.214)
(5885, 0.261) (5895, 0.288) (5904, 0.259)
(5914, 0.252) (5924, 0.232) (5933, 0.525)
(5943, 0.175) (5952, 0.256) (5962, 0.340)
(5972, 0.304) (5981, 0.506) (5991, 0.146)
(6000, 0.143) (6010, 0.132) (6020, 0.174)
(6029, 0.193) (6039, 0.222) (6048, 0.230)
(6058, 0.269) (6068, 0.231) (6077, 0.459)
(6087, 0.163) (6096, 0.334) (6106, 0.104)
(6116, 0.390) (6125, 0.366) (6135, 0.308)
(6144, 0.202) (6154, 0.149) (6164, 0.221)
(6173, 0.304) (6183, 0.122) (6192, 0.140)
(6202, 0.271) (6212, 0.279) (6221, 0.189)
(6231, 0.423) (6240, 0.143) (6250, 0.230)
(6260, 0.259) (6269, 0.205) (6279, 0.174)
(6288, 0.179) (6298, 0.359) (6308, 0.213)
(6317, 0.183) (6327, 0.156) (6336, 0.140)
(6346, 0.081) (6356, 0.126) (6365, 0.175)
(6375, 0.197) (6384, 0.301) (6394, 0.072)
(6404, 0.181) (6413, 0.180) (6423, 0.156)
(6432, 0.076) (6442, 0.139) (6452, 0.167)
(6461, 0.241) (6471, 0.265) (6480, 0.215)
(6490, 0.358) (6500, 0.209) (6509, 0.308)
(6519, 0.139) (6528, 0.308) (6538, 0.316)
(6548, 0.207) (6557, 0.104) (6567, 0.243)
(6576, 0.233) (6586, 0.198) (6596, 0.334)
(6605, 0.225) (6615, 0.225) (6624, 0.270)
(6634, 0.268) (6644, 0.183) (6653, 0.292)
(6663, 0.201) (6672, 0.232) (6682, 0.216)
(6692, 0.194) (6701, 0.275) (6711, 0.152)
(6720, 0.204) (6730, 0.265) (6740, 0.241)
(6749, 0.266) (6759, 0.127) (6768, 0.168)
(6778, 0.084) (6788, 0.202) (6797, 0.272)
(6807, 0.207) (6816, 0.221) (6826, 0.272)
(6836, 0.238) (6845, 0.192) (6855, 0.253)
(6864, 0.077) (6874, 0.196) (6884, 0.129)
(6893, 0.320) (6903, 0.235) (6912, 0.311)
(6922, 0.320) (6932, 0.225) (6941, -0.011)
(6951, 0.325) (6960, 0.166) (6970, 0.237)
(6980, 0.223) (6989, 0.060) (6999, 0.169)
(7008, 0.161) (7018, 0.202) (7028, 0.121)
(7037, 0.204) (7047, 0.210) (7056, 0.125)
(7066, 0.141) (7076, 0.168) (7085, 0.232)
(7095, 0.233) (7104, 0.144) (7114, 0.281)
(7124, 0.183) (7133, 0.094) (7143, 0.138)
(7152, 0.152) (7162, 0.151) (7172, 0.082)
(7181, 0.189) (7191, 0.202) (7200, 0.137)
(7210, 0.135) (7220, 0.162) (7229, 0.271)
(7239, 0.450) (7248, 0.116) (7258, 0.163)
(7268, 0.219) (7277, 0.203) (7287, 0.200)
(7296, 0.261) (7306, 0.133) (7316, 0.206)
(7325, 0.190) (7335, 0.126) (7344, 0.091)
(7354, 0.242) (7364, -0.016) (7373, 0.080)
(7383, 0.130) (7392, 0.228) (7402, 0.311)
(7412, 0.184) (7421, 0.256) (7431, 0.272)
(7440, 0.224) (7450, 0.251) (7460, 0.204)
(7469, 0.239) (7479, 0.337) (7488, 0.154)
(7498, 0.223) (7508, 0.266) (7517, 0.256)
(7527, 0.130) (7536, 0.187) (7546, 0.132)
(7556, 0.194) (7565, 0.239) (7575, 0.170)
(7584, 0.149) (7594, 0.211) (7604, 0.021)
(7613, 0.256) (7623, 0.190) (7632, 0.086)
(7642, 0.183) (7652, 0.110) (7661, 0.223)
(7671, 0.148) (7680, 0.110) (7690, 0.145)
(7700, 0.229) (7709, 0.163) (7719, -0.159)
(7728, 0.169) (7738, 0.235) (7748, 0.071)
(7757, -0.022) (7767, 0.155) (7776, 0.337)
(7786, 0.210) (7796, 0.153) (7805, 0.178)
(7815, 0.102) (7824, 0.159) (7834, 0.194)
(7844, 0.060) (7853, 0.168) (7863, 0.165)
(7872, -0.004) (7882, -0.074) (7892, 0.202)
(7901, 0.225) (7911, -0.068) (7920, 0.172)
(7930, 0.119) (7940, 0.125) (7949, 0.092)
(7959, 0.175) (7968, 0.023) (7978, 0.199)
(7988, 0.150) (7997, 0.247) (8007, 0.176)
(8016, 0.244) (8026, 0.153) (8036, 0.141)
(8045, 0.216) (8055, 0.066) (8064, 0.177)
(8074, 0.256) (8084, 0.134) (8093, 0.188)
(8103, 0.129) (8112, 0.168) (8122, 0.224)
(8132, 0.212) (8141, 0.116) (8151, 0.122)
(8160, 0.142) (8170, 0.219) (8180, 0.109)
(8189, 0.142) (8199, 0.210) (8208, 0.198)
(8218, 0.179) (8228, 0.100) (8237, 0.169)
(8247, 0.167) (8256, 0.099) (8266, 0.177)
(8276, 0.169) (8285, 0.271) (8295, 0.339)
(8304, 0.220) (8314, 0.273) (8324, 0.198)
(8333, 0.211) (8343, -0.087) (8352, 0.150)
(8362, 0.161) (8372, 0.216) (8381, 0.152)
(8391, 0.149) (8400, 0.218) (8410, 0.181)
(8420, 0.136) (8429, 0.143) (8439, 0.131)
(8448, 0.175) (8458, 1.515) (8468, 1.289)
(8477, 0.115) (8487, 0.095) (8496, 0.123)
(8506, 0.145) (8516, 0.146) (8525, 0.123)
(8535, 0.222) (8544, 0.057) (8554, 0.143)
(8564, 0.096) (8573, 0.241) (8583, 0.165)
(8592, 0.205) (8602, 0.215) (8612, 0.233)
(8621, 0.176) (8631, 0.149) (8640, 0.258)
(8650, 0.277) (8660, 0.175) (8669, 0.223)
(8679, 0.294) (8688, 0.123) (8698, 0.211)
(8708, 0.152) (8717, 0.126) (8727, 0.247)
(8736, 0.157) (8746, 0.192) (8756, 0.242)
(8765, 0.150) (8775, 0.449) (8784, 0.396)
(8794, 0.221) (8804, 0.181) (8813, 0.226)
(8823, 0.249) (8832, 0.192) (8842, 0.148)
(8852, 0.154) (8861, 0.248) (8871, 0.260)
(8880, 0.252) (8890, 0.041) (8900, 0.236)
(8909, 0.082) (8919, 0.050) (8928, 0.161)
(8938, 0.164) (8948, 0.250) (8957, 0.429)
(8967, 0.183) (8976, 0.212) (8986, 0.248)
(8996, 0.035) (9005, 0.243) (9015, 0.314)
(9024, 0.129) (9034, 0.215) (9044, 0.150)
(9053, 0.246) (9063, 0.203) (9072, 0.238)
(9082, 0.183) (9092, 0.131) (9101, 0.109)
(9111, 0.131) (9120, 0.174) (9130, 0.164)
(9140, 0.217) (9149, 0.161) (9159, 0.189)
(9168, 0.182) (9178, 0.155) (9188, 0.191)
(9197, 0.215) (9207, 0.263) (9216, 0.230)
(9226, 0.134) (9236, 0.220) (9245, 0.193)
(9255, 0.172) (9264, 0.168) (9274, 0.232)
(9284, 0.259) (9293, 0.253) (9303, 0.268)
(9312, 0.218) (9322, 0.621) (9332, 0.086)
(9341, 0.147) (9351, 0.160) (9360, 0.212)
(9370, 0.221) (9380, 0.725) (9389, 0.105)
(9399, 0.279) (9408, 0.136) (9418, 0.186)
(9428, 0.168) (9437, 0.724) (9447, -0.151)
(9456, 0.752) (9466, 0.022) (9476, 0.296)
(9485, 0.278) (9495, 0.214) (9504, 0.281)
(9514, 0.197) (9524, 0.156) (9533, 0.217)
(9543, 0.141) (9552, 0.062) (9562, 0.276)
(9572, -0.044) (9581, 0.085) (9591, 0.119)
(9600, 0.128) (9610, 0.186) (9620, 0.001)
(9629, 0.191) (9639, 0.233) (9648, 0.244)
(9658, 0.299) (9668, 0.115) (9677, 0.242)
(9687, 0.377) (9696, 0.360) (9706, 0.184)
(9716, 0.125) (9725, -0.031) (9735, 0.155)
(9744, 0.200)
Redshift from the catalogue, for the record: 1.27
